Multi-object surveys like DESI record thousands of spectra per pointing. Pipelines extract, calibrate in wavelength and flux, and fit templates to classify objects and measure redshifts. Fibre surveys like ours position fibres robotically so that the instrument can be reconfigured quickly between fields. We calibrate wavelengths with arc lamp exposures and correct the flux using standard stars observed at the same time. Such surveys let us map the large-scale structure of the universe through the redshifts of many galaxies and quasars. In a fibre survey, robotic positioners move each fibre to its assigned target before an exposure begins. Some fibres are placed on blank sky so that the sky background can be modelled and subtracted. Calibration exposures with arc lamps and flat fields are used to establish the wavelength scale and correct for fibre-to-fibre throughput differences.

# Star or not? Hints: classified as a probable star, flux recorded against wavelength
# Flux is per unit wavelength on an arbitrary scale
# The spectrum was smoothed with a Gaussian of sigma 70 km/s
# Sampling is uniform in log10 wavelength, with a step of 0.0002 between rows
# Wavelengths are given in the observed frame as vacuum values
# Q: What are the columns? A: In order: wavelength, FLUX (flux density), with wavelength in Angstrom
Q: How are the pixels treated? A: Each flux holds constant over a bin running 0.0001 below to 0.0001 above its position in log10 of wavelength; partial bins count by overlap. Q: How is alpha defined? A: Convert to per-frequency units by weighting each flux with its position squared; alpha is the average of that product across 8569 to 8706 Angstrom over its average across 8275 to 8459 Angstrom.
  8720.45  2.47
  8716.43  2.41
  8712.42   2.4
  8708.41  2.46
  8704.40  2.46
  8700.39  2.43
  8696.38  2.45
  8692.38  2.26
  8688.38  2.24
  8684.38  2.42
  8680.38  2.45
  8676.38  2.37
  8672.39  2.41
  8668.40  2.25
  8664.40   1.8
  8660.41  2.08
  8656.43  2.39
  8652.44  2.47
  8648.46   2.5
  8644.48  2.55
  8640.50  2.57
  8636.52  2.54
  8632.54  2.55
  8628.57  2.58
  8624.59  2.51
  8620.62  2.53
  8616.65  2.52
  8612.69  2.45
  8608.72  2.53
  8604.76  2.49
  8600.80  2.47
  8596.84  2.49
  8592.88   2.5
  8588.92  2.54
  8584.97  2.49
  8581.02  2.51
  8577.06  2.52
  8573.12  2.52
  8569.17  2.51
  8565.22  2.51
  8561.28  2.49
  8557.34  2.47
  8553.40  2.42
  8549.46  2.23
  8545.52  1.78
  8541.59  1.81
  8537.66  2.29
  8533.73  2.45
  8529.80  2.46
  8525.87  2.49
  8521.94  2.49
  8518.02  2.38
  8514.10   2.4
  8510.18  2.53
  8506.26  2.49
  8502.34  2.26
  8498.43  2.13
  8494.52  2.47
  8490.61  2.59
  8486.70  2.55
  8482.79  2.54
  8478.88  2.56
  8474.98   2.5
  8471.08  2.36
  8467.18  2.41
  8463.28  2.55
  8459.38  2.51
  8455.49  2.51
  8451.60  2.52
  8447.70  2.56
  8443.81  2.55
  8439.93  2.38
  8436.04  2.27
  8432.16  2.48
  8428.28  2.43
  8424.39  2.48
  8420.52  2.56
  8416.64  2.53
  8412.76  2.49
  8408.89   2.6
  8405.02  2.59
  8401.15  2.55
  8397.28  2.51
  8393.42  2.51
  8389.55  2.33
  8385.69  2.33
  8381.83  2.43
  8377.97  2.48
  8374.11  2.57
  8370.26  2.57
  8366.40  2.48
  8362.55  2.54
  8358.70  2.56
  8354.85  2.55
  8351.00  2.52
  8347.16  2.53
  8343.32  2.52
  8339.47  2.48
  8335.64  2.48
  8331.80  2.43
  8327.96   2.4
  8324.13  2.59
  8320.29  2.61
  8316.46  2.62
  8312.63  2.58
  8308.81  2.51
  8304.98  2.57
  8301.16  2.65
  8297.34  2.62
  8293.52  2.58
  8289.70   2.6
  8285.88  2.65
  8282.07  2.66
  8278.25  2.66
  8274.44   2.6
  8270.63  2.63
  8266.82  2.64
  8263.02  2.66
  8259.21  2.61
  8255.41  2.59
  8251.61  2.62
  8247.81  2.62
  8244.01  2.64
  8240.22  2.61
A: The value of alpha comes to 1.03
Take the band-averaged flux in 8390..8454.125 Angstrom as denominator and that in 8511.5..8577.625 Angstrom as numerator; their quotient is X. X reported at 0.95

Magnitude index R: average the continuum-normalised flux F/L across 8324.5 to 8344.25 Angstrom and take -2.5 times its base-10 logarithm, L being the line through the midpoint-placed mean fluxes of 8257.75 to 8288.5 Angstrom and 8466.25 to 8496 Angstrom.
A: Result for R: 0.06 mag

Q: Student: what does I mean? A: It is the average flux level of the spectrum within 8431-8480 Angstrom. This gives 2.47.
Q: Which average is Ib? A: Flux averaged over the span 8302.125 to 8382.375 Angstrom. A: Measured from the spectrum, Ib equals 2.53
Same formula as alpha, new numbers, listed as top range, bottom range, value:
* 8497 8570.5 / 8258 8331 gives 0.96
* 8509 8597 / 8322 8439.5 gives 1.00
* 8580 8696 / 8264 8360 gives 1.02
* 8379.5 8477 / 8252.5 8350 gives 0.99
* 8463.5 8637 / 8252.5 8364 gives 1.00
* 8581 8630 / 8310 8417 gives 1.06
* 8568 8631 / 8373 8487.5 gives 1.05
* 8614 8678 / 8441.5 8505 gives 1.02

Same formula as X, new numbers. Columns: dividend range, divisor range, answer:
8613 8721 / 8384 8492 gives 0.97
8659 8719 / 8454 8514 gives 0.95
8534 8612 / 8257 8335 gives 0.93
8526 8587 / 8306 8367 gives 0.94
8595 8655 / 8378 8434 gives 1.01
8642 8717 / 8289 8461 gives 0.94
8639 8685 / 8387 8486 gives 0.94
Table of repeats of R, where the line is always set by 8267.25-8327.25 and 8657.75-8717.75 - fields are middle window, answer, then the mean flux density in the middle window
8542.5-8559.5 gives 0.10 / 2.2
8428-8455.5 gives 0.02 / 2.46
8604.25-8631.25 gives -0.06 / 2.52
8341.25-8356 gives 0.02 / 2.53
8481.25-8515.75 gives 0.01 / 2.44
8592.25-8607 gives -0.04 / 2.49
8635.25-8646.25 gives -0.09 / 2.55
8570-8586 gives -0.05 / 2.51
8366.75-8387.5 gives 0.03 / 2.48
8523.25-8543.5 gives 0.06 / 2.31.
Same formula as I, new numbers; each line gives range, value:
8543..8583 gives 2.39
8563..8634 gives 2.51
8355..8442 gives 2.49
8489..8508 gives 2.38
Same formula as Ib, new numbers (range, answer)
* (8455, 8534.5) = 2.46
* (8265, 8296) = 2.63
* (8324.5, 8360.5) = 2.5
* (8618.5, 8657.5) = 2.52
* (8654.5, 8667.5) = 2.1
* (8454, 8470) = 2.49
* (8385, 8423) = 2.51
